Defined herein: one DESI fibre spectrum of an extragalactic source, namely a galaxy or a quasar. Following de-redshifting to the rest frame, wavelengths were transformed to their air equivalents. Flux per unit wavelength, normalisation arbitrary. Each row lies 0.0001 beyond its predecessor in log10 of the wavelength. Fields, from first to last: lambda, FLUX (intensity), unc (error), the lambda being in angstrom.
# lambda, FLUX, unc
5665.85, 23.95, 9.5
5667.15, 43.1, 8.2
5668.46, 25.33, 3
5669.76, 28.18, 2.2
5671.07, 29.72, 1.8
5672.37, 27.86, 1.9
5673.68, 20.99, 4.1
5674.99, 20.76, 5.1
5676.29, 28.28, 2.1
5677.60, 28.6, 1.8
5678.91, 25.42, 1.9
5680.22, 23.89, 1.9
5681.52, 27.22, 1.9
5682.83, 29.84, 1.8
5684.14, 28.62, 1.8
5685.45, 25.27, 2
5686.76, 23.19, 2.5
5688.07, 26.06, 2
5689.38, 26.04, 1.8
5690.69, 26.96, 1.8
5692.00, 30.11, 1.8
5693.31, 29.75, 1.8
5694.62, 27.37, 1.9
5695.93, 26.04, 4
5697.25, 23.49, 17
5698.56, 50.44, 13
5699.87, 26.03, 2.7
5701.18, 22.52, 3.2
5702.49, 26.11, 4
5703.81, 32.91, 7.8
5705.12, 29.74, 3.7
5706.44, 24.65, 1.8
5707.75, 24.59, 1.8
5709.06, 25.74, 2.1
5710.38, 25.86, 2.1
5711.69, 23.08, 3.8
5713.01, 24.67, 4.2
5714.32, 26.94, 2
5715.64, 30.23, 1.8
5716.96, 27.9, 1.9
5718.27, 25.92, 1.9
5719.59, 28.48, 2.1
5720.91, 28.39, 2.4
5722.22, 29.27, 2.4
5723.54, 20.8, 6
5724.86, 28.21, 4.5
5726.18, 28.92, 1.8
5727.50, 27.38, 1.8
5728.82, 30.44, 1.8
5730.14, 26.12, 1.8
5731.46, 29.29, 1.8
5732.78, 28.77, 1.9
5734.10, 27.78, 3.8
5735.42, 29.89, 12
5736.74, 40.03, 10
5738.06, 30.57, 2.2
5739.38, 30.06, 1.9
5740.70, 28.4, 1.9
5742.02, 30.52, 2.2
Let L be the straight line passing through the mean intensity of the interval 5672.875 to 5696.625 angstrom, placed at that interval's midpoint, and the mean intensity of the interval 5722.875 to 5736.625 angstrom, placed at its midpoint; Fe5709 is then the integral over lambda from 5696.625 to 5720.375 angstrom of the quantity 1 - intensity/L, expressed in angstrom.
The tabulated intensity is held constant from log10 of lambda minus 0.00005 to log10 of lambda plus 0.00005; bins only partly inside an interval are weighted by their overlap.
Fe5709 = -0.4 angstrom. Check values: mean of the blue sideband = 26.4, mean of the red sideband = 28.2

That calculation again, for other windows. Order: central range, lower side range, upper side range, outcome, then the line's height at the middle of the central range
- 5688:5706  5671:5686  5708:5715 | -2.2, 25.7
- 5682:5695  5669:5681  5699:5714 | -0.6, 26.2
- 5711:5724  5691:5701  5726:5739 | 1.4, 30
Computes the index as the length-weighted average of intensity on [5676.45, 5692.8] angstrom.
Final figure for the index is 26.8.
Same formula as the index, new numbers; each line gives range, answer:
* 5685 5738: 27.9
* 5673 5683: 25.4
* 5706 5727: 26.5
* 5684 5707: 28.1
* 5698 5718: 28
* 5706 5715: 25.1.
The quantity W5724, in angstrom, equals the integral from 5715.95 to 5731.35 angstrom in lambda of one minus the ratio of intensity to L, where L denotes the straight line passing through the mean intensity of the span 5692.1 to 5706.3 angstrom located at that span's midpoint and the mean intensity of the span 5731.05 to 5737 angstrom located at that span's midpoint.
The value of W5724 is 1.4 angstrom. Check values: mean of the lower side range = 29.3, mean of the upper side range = 30.6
